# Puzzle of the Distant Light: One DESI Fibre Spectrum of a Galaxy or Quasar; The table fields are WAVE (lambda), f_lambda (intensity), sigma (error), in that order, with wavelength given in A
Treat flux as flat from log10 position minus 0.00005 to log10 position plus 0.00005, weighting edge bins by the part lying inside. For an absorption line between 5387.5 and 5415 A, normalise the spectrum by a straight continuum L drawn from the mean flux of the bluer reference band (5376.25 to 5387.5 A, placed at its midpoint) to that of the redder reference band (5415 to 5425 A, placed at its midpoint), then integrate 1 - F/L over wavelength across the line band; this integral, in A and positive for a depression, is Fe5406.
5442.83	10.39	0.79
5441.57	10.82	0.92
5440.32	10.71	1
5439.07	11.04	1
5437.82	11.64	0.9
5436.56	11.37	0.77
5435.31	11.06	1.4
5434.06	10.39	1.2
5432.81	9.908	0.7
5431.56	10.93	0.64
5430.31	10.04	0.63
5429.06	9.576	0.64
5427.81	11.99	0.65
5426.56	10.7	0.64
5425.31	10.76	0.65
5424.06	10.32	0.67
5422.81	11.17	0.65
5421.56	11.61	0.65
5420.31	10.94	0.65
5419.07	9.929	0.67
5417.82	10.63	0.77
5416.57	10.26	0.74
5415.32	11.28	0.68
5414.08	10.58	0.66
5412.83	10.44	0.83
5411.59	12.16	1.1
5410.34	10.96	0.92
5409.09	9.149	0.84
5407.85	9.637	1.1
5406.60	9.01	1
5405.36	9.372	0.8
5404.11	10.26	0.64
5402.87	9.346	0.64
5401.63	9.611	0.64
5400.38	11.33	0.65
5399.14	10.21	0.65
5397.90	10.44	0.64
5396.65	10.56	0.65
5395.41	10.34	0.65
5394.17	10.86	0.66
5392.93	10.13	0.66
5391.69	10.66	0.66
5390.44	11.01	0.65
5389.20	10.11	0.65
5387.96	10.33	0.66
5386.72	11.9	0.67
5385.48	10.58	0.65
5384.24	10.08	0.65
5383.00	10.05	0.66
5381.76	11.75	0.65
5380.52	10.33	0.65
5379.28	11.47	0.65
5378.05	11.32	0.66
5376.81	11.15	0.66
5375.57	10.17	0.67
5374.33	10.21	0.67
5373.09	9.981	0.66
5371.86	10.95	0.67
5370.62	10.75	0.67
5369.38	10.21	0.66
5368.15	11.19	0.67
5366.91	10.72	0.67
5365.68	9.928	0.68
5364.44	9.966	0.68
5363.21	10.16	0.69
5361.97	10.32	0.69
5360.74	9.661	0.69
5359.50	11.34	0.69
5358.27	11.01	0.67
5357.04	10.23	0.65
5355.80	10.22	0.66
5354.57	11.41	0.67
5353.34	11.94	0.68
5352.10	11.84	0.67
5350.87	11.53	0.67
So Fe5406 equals 1.4 A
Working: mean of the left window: 11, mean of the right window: 10.7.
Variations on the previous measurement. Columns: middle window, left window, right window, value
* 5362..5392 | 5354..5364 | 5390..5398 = -0.2 A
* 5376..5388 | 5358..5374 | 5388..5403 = -0.5 A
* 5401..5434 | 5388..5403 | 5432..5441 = 0.8 A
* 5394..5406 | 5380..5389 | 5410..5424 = 0.6 A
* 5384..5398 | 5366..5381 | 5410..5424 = 0.2 A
